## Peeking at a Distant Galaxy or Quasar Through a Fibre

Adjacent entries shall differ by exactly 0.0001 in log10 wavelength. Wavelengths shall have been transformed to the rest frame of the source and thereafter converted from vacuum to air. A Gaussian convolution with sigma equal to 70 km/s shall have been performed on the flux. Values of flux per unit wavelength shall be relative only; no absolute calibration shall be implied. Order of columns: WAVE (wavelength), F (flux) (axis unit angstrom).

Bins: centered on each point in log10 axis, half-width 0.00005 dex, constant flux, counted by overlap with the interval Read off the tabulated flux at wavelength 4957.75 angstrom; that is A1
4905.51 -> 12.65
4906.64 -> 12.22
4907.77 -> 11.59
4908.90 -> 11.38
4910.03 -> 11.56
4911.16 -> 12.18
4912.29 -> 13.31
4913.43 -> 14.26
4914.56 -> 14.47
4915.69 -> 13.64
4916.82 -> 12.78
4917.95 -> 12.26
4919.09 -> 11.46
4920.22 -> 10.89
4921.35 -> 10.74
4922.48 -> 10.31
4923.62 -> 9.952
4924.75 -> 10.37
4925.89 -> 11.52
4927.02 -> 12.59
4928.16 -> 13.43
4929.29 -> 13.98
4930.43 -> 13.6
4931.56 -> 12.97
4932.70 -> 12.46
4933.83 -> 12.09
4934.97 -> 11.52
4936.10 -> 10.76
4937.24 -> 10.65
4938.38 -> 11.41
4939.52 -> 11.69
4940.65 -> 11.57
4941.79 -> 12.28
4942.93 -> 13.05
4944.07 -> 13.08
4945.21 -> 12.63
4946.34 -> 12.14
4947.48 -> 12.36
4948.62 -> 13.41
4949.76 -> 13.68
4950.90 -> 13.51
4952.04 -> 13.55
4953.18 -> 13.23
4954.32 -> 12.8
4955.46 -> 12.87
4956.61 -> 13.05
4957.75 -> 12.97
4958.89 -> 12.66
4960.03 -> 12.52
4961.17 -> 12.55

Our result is 12.97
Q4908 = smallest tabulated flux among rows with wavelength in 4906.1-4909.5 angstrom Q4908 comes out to 11.38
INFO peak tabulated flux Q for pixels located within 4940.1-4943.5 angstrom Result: 13.05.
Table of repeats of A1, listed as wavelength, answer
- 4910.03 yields 11.56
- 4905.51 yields 12.65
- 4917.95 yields 12.26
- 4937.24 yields 10.65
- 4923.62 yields 9.952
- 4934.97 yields 11.52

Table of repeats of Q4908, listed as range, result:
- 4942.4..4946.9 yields 12.14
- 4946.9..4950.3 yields 12.36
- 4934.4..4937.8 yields 10.65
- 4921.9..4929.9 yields 9.952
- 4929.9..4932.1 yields 12.97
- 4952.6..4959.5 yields 12.66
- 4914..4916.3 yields 13.64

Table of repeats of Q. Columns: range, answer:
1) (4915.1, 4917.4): 13.64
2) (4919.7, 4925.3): 10.89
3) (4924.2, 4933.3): 13.98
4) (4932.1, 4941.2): 12.46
